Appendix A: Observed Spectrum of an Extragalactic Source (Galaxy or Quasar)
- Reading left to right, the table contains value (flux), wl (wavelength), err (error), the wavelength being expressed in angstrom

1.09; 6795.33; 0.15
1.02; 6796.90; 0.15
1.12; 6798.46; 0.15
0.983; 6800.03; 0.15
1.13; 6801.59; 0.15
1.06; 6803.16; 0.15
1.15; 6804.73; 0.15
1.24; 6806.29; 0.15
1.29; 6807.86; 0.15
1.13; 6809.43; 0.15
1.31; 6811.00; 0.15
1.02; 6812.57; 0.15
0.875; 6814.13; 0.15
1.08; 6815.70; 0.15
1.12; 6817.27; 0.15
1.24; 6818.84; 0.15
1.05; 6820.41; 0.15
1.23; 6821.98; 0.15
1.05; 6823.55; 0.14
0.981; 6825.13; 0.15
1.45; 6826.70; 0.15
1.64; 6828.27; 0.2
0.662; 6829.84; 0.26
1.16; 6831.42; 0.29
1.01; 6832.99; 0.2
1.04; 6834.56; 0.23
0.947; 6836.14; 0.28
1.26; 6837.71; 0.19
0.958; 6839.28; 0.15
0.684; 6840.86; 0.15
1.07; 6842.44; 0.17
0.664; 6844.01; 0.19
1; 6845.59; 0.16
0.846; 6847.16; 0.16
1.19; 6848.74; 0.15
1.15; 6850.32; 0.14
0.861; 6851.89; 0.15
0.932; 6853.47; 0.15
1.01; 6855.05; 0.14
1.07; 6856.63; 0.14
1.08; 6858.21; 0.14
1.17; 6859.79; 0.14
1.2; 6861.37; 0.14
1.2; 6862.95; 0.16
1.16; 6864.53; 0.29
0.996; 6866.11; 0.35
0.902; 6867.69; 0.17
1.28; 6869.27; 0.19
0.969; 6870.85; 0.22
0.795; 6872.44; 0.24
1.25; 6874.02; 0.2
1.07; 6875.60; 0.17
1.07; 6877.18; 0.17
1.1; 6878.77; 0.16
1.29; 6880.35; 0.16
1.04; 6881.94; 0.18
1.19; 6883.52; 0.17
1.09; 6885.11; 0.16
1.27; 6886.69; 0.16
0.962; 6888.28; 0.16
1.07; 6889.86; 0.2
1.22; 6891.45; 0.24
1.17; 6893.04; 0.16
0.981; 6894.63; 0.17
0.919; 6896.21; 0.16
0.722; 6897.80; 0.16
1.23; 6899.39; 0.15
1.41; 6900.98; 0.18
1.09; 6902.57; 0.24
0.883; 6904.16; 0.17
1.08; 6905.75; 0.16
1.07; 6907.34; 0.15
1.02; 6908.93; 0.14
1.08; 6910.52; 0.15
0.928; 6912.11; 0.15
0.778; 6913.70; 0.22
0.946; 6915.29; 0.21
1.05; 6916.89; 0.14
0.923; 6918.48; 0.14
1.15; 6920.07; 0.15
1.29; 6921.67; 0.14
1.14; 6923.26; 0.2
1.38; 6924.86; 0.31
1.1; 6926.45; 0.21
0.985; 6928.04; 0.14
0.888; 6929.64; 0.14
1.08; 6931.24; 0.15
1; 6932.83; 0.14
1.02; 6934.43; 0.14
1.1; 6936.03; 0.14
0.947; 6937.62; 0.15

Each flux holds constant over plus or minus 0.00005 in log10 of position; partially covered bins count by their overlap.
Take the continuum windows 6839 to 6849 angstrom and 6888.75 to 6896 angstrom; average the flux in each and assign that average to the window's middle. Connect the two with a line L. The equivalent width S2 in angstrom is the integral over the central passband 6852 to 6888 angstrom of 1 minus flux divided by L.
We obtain -3.2 angstrom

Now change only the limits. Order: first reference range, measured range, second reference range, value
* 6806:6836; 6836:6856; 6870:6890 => 2.60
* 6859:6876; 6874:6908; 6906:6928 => -0.55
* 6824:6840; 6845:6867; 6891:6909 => 0.65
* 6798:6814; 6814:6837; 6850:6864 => 0.02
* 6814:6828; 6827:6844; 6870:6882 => 1.41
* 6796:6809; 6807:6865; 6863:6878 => 0.98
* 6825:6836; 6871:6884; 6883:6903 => 0.19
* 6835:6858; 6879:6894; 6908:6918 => -2.62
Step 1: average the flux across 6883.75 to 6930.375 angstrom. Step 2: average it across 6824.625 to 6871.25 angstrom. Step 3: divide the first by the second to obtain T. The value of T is 1.01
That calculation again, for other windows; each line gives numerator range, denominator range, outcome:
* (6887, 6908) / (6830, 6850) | 1.09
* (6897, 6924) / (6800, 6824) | 0.93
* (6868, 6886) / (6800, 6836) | 0.98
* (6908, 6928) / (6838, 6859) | 1.10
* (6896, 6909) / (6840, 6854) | 1.13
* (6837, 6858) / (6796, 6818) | 0.88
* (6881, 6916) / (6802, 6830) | 0.91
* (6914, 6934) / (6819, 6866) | 1.01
